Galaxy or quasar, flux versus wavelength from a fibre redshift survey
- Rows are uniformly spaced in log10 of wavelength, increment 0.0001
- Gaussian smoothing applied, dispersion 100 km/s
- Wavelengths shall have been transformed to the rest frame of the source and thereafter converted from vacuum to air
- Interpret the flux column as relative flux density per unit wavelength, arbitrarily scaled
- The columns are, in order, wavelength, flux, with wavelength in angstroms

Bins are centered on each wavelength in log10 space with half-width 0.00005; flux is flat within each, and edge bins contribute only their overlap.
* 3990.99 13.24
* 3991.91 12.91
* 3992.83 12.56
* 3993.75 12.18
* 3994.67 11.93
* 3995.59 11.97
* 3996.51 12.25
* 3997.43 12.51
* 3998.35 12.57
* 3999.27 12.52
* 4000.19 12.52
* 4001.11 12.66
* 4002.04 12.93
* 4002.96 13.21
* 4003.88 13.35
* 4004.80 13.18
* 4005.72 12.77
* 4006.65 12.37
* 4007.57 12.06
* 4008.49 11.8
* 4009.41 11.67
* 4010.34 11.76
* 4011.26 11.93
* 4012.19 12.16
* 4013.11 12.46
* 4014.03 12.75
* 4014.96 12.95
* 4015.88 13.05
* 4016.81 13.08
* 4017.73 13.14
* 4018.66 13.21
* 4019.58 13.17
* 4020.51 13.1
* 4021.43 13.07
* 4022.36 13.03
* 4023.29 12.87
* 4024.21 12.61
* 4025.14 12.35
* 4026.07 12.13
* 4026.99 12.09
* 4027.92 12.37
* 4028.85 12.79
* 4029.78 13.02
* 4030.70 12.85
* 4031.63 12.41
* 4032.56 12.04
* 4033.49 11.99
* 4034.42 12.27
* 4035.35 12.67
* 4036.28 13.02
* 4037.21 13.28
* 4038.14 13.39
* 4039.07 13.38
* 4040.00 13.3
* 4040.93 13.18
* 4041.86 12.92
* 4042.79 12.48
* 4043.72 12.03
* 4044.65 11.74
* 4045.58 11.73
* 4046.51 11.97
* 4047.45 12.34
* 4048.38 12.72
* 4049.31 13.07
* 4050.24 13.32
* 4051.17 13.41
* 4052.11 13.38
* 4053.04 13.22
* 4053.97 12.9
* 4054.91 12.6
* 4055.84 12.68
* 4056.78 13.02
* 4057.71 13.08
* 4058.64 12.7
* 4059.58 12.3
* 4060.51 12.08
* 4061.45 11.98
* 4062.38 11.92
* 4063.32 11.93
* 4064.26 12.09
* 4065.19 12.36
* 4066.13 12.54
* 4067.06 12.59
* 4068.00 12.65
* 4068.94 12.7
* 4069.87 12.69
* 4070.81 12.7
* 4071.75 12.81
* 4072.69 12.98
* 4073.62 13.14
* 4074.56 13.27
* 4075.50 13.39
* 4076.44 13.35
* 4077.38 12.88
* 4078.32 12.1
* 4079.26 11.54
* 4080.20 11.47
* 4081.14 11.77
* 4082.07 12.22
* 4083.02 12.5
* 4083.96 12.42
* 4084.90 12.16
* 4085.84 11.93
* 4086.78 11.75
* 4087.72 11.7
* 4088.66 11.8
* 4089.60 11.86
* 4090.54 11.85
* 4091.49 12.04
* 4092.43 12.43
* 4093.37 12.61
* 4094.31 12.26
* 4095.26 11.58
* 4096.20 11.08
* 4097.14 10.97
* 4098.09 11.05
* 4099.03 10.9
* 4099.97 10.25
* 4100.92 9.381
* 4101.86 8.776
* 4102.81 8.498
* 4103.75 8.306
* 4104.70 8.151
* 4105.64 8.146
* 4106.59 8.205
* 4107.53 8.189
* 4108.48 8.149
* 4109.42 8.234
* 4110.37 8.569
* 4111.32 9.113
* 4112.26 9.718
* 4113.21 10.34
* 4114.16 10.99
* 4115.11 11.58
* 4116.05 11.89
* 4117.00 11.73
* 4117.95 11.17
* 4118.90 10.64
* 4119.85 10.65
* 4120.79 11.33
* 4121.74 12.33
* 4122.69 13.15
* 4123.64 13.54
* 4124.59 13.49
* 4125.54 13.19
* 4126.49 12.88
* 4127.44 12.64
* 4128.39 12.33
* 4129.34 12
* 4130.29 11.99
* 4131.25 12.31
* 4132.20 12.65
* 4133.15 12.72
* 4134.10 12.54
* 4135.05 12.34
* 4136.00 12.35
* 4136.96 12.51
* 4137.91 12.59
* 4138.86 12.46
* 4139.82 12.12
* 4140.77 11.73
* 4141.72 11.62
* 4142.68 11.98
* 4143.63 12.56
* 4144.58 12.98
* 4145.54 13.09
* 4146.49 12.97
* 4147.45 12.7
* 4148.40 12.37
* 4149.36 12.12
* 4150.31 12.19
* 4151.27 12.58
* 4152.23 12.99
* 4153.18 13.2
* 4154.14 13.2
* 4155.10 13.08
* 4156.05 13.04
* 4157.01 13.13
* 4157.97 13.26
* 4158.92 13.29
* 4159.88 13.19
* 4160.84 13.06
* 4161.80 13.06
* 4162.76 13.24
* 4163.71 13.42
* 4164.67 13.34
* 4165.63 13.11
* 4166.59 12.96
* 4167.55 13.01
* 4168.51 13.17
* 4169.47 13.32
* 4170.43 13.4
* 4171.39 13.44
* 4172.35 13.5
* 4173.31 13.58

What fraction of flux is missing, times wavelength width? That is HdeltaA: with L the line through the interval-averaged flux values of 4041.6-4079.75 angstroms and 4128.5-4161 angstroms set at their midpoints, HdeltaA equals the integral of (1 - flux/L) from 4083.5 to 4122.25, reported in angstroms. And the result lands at 6.2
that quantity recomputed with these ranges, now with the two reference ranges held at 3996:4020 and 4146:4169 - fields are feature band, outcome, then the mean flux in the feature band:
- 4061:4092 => 1.1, 12.3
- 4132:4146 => 0.6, 12.4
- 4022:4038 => 0.1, 12.6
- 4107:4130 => 3.1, 11.2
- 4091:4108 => 3.6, 10.2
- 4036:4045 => -0.1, 12.9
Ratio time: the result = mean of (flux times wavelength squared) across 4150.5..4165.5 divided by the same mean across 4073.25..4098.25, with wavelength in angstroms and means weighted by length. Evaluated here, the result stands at 1.12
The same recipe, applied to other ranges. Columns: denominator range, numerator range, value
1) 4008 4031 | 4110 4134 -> 0.98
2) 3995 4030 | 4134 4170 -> 1.09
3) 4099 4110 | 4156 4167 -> 1.56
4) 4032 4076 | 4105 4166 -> 0.98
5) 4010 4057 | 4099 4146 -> 0.92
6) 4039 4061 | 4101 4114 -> 0.71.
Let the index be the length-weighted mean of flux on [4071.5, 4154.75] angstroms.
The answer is 11.7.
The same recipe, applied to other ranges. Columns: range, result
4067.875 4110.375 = 11.3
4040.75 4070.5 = 12.6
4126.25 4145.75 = 12.4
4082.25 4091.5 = 12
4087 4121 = 10.4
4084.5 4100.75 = 11.6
